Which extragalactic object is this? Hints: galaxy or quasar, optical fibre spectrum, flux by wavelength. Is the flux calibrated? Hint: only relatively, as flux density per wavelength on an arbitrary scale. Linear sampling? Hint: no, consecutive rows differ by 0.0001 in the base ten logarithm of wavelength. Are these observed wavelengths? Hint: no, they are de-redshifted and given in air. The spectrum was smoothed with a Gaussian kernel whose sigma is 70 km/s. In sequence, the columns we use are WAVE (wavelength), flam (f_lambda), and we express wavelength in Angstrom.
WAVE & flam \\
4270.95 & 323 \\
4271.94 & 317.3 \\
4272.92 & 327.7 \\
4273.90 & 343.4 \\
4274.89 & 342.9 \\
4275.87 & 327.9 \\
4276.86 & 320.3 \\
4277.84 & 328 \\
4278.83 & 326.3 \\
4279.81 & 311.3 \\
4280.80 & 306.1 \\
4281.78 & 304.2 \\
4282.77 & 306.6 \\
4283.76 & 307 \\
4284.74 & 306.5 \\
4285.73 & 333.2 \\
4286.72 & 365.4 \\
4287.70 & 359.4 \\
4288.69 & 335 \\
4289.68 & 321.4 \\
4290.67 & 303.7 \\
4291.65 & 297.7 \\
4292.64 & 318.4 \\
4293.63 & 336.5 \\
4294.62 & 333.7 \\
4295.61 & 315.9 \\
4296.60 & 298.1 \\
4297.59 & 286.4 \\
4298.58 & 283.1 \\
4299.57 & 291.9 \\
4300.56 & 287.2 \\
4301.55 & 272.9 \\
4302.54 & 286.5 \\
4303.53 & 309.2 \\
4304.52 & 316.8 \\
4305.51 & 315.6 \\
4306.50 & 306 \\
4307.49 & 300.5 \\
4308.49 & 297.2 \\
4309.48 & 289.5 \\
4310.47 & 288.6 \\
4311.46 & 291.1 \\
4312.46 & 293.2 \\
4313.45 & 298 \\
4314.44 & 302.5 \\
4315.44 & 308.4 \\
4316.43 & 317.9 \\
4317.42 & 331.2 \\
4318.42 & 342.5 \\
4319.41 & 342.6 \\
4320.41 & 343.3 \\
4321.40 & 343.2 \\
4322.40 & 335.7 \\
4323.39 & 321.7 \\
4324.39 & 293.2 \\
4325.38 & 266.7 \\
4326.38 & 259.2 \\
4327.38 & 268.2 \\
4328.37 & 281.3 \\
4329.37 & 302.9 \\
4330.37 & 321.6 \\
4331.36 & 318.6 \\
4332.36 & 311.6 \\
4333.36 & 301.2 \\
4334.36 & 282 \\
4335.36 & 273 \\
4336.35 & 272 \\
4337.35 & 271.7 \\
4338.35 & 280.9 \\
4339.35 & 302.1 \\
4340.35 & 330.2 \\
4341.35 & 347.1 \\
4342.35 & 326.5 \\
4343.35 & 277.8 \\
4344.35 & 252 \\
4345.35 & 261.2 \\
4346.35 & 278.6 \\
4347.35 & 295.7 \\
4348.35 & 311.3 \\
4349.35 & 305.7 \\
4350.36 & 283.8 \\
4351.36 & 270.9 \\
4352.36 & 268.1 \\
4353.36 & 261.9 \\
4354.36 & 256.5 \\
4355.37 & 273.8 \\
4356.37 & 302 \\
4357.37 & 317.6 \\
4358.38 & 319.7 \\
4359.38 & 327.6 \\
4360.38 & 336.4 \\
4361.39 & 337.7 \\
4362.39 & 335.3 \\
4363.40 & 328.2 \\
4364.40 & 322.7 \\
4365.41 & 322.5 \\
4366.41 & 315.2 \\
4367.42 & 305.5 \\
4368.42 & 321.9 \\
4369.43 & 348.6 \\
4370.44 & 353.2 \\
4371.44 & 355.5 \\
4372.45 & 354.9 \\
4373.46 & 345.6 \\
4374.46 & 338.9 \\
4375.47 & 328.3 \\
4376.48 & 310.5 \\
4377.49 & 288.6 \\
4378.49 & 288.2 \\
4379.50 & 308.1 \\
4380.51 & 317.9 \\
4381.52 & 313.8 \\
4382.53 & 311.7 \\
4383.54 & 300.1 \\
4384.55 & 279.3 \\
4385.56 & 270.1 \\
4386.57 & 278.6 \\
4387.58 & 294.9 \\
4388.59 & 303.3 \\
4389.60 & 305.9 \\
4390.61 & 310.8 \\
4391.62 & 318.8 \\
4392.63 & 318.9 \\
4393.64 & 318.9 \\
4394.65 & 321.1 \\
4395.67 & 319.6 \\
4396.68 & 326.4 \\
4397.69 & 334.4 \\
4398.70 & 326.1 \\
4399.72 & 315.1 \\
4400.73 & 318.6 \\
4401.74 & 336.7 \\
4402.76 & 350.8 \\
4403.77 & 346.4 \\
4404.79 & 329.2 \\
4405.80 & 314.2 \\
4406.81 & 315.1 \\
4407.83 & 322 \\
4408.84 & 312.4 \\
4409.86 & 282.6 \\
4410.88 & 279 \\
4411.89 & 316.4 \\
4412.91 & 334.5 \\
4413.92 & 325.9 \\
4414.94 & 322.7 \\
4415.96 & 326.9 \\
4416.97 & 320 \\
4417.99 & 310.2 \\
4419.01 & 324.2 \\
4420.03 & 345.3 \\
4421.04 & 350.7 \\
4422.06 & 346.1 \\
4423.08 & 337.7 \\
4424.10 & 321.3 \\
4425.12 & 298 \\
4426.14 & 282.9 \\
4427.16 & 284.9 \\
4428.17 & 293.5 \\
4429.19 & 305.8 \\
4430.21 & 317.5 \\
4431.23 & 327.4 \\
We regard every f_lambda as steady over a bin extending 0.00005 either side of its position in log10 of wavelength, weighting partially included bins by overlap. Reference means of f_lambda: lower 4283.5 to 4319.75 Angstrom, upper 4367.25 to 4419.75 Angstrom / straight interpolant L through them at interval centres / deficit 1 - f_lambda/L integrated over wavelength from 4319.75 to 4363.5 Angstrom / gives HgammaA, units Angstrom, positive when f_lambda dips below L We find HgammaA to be 2.07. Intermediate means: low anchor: 310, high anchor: 318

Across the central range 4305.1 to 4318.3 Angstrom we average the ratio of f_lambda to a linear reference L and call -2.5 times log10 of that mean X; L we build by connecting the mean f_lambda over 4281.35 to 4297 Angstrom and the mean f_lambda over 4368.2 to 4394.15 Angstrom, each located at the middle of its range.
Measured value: 0.06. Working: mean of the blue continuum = 322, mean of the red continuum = 315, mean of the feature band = 304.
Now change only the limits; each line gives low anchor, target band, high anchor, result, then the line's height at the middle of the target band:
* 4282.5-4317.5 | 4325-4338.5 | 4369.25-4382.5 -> 0.10 mag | 316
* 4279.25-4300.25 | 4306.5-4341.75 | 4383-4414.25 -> 0.04 mag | 315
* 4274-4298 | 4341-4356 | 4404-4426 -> 0.13 mag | 321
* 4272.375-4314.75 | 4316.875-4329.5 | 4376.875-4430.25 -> 0.01 mag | 312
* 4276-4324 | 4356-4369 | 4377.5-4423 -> -0.03 mag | 315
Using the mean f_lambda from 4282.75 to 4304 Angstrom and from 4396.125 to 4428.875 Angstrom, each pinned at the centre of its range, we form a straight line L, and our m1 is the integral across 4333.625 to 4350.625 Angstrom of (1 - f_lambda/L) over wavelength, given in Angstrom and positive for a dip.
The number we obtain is 1.3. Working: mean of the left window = 312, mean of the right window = 320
